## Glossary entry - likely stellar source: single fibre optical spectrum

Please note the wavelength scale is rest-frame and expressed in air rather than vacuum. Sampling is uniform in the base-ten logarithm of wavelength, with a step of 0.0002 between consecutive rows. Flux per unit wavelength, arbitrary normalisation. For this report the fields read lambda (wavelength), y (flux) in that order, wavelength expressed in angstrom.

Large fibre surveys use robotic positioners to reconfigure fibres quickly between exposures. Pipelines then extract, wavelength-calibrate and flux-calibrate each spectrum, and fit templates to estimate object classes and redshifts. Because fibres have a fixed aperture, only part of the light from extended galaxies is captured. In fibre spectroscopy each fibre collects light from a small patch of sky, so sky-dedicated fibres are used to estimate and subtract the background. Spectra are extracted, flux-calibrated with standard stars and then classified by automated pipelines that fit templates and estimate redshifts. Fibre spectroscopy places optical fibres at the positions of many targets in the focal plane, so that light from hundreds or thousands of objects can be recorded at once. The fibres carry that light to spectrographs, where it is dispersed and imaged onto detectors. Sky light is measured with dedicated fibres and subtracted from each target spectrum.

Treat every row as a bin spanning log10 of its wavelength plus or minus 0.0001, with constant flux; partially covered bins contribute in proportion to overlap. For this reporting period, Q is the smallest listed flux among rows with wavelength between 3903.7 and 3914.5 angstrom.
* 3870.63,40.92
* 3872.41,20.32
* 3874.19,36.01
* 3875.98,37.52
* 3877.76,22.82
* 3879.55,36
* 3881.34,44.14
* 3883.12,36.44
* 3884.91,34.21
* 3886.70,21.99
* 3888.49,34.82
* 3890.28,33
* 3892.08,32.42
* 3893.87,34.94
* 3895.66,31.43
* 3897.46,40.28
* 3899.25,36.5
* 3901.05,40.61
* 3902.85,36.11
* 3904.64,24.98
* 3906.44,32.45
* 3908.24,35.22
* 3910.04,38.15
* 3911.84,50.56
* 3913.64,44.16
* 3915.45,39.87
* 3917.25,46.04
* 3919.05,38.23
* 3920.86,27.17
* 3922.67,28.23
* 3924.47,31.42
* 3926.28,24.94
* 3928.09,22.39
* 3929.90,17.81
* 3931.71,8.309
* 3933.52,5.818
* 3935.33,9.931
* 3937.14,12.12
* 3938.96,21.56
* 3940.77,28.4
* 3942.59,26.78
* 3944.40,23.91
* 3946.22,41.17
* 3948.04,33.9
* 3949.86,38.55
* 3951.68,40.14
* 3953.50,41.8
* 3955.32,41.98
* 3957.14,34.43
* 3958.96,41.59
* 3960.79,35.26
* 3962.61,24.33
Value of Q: 24.98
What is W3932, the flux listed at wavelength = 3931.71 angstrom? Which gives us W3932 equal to 8.309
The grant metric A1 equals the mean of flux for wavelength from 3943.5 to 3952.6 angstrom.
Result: 35.5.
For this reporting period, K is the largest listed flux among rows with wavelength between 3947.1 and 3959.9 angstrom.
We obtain 41.98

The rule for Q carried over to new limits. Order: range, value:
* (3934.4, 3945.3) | 9.931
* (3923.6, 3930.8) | 17.81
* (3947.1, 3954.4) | 33.9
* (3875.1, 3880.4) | 22.82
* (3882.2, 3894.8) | 21.99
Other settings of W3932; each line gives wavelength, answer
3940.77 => 28.4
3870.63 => 40.92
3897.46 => 40.28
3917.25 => 46.04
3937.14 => 12.12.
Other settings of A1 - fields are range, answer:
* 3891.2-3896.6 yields 33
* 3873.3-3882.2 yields 35.2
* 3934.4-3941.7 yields 18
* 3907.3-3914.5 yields 42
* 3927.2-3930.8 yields 20.1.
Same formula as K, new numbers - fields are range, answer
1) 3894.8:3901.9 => 40.61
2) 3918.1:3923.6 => 38.23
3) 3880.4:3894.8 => 44.14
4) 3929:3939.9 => 21.56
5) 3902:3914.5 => 50.56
